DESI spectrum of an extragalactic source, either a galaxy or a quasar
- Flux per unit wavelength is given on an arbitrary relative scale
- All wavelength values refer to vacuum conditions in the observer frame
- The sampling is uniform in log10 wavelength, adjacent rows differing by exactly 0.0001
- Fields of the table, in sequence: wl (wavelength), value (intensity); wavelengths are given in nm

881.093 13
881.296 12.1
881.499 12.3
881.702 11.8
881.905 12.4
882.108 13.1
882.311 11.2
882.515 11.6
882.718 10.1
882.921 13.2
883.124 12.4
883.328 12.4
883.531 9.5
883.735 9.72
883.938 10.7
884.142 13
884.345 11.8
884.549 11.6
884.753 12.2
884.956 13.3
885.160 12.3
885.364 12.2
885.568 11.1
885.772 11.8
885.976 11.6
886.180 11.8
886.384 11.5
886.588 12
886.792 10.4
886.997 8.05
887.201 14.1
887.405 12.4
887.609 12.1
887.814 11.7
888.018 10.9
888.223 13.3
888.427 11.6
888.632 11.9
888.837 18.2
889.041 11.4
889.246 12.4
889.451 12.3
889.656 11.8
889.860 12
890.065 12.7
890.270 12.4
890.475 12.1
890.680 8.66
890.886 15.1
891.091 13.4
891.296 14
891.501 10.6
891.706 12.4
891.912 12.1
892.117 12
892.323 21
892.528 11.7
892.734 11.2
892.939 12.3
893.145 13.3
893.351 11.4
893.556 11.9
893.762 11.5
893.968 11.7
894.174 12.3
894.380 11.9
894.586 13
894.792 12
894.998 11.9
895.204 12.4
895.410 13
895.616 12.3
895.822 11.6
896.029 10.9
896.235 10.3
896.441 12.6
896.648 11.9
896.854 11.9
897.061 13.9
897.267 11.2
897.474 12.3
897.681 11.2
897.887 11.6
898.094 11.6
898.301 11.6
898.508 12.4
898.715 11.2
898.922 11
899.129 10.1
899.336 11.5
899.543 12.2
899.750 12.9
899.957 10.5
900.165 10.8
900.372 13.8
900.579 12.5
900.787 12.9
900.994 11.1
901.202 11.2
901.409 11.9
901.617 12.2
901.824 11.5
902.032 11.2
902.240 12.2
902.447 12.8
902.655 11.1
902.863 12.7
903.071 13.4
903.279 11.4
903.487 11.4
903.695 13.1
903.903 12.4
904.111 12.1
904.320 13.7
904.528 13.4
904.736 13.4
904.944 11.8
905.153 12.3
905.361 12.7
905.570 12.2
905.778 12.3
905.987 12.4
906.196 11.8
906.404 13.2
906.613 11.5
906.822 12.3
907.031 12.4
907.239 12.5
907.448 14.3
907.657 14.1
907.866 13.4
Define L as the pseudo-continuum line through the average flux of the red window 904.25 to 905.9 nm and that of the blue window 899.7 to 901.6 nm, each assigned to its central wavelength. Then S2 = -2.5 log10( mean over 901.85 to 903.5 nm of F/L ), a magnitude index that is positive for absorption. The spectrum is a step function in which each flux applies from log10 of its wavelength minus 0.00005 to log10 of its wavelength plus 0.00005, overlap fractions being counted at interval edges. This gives 0.02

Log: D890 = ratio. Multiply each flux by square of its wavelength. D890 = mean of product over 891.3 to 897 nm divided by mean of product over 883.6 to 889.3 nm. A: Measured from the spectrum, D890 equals 1.05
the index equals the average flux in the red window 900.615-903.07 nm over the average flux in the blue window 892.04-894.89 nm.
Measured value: 0.95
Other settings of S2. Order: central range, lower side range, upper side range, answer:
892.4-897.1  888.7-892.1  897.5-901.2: 0.01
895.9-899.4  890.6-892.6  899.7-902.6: 0.07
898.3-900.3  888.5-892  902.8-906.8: 0.10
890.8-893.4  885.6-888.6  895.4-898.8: -0.12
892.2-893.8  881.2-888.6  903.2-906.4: -0.09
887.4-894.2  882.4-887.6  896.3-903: -0.07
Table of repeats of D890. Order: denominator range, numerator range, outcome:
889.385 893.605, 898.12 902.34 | 0.95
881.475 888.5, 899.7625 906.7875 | 1.08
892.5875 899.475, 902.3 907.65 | 1.08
